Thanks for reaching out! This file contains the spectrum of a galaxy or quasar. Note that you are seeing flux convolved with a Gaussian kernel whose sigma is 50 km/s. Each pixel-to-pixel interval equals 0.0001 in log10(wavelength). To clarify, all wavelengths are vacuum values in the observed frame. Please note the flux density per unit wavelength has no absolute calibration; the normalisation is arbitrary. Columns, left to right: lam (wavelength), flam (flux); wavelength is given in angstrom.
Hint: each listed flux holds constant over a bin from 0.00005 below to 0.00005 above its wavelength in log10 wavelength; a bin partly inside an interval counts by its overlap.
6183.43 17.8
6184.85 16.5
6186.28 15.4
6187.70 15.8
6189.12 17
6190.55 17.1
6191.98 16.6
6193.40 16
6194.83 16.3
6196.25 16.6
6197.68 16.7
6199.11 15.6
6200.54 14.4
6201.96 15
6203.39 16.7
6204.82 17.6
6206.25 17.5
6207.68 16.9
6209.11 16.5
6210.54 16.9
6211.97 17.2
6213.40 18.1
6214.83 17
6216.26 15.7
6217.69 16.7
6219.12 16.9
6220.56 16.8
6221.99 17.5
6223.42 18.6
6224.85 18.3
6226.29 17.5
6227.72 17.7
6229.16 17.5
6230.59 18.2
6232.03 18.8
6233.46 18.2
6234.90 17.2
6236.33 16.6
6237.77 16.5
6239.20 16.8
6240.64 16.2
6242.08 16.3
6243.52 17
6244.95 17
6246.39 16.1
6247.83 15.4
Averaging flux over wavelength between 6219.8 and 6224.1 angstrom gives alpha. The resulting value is 17.6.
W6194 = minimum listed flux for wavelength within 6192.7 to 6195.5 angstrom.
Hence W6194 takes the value 16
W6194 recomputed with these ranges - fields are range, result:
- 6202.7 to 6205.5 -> 16.7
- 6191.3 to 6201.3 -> 14.4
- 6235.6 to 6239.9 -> 16.5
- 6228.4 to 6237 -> 16.6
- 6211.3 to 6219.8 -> 15.7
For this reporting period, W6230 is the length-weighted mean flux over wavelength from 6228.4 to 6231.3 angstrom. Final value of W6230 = 17.8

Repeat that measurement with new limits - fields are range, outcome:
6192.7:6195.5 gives 16.1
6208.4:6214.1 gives 17.2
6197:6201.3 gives 15.6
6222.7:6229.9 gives 17.9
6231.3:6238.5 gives 17.5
